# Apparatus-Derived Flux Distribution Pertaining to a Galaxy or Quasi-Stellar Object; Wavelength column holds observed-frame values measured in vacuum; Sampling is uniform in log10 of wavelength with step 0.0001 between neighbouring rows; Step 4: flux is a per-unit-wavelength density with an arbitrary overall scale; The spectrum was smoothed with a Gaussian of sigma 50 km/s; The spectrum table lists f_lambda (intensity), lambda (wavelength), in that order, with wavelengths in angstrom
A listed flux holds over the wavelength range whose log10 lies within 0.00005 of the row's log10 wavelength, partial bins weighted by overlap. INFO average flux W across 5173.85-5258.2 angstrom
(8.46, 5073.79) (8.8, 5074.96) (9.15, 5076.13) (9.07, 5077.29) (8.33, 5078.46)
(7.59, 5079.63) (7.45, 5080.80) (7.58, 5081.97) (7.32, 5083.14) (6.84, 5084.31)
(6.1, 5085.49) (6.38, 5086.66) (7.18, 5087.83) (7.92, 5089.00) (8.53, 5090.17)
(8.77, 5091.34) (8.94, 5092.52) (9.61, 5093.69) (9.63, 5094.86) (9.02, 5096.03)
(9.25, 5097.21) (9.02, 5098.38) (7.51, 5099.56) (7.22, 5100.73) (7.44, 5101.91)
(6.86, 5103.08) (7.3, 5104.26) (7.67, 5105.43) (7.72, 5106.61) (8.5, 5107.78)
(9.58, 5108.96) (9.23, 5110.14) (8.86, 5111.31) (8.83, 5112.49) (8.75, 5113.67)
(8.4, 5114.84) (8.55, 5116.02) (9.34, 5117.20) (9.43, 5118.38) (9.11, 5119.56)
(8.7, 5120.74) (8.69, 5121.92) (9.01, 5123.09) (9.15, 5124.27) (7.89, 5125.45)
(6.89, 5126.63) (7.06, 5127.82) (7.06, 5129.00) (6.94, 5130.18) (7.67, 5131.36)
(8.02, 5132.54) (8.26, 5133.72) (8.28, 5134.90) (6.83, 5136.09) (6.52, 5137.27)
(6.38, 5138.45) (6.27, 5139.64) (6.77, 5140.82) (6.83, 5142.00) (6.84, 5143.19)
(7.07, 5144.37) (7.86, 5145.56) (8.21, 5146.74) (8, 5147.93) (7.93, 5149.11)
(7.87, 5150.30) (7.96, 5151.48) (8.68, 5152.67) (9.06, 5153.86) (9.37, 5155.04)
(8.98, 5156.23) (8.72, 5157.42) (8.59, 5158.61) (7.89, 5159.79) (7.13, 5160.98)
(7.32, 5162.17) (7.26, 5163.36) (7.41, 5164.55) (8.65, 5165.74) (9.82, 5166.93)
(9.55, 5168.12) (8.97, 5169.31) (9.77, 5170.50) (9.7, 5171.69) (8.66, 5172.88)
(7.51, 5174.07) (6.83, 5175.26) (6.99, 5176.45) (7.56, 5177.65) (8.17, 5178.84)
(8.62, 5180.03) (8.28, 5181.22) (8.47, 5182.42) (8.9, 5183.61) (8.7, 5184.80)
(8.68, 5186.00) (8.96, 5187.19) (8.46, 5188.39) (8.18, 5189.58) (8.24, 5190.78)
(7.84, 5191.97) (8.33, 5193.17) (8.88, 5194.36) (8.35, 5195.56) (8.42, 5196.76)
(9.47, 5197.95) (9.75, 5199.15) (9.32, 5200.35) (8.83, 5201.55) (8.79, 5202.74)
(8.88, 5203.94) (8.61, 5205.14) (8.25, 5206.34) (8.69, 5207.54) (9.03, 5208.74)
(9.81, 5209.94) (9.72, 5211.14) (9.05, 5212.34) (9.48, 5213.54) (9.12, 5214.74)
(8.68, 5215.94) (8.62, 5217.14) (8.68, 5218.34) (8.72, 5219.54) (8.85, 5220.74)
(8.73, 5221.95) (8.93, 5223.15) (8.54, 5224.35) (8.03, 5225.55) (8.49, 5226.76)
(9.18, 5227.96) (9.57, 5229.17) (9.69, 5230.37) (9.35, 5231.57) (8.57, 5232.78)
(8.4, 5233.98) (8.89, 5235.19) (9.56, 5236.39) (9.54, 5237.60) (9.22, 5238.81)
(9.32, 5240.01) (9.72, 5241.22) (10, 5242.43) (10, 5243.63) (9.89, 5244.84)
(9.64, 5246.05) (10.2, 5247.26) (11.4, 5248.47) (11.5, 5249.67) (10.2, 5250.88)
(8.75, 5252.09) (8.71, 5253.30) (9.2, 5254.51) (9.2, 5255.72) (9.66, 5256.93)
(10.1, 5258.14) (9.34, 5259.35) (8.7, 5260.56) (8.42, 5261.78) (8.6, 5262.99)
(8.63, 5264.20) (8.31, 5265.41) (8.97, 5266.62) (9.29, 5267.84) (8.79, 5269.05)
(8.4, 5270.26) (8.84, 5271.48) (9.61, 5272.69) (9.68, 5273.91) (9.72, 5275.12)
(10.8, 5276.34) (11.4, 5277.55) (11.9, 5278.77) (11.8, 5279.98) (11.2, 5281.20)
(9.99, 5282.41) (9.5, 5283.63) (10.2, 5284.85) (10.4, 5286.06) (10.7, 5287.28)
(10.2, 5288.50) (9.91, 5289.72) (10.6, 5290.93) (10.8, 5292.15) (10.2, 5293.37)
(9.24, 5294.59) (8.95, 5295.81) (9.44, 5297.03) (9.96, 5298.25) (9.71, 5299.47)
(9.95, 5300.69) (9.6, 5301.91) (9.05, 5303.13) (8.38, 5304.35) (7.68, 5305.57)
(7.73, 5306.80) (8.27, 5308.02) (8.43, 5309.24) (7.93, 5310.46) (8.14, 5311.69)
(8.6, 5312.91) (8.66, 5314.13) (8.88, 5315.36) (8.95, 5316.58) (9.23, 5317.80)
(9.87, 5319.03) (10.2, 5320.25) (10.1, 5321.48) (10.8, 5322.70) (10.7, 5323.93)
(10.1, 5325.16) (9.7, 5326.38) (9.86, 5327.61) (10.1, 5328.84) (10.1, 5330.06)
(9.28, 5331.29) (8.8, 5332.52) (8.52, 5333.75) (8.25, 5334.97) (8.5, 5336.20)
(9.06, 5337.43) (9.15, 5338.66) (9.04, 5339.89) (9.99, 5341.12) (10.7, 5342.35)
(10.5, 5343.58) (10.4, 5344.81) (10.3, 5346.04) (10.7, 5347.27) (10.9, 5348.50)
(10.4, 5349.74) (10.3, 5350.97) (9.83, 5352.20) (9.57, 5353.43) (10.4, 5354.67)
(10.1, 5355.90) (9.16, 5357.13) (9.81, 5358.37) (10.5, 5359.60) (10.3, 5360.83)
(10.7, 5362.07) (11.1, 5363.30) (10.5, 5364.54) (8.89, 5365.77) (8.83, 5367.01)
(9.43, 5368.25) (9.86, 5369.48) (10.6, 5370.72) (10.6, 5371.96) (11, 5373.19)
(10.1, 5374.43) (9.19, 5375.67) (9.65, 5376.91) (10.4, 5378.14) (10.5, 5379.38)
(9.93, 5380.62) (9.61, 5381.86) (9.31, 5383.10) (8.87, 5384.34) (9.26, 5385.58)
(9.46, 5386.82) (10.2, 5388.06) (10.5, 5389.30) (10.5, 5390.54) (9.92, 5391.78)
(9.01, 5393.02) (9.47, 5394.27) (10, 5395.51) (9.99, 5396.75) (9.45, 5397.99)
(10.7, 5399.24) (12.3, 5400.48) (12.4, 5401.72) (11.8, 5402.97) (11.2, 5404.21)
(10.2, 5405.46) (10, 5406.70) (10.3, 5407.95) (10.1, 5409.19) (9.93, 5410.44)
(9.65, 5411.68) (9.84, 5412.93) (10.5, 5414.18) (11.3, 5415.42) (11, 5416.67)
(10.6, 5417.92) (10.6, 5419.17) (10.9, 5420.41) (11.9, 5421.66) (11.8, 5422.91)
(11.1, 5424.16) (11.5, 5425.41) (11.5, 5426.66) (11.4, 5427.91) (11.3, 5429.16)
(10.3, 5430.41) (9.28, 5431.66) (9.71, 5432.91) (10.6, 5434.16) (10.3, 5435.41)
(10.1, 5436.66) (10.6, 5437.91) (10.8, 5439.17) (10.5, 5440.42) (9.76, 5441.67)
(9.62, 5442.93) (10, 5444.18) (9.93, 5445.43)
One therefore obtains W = 8.97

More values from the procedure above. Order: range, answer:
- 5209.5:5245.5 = 9.14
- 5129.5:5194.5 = 8.06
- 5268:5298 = 10.1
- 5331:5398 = 9.85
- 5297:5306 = 9.24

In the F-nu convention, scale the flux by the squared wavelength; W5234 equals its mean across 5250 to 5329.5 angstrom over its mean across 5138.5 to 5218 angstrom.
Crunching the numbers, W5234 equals 1.18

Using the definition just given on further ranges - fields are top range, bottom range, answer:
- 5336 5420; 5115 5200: 1.35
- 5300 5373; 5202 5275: 1.09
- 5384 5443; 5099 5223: 1.39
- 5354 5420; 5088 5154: 1.39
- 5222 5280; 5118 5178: 1.23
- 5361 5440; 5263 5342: 1.13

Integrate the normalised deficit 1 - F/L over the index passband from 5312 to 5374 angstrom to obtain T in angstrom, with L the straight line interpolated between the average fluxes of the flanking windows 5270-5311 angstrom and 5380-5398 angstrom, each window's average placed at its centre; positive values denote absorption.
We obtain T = -0.7 angstrom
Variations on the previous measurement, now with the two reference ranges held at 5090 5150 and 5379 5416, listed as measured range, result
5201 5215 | -0.4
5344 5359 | -0.5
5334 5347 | 0.2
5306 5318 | 1.4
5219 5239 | -0.1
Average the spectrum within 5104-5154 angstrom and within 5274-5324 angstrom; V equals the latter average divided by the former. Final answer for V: 1.2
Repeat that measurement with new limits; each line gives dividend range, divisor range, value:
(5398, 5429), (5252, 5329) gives 1.15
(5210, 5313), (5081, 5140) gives 1.17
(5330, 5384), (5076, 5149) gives 1.24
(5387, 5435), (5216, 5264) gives 1.14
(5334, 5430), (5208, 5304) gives 1.07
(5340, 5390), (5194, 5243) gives 1.11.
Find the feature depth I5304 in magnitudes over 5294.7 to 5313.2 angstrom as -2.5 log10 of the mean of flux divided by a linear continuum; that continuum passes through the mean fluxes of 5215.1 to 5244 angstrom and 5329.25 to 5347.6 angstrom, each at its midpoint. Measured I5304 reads 0.070 mag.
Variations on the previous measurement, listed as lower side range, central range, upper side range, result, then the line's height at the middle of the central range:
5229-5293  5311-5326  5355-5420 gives 0.05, 9.93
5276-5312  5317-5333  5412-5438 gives 0.01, 9.98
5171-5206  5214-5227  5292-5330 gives 0.00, 8.71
